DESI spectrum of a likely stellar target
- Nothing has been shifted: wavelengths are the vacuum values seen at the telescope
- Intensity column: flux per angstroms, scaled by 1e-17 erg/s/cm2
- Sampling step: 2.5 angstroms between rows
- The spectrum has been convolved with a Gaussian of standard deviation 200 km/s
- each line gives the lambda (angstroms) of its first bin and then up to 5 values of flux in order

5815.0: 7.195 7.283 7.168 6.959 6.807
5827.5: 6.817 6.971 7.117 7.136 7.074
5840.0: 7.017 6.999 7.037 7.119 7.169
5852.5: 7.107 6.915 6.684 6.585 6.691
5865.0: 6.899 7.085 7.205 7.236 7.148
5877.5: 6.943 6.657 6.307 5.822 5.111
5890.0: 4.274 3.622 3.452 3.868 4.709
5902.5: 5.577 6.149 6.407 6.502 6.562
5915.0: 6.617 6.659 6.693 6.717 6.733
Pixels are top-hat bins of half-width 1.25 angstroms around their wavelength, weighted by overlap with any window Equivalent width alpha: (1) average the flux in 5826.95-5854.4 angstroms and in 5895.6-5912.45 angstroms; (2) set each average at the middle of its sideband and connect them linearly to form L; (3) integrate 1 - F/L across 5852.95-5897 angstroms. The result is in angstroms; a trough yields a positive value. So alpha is 0.9 angstroms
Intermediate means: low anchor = 7.05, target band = 6.13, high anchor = 5.53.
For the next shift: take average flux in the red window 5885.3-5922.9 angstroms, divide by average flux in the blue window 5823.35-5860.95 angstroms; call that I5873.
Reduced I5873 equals 0.79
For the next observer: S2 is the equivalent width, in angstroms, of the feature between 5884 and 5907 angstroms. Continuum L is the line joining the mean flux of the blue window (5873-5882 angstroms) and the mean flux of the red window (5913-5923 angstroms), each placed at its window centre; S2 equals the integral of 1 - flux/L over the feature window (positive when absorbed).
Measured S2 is 6.8 angstroms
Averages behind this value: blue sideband 6.89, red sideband 6.66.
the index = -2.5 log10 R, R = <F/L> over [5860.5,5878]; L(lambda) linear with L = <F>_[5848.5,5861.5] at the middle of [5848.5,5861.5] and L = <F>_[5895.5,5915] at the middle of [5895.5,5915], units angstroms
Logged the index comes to -0.076 mag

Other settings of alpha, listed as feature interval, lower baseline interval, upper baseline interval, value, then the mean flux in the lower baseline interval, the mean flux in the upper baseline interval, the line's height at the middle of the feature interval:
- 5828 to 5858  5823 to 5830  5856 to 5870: -0.8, 6.86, 6.83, 6.84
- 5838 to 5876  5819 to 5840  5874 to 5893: -3.6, 7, 5.8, 6.39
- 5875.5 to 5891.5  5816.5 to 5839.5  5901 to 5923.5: 1.8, 7.03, 6.41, 6.62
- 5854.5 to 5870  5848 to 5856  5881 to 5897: -1.0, 7.07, 4.75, 6.43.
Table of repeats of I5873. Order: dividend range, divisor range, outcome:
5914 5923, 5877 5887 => 1.06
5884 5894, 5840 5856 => 0.66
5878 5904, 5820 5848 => 0.71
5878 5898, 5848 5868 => 0.73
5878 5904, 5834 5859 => 0.71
